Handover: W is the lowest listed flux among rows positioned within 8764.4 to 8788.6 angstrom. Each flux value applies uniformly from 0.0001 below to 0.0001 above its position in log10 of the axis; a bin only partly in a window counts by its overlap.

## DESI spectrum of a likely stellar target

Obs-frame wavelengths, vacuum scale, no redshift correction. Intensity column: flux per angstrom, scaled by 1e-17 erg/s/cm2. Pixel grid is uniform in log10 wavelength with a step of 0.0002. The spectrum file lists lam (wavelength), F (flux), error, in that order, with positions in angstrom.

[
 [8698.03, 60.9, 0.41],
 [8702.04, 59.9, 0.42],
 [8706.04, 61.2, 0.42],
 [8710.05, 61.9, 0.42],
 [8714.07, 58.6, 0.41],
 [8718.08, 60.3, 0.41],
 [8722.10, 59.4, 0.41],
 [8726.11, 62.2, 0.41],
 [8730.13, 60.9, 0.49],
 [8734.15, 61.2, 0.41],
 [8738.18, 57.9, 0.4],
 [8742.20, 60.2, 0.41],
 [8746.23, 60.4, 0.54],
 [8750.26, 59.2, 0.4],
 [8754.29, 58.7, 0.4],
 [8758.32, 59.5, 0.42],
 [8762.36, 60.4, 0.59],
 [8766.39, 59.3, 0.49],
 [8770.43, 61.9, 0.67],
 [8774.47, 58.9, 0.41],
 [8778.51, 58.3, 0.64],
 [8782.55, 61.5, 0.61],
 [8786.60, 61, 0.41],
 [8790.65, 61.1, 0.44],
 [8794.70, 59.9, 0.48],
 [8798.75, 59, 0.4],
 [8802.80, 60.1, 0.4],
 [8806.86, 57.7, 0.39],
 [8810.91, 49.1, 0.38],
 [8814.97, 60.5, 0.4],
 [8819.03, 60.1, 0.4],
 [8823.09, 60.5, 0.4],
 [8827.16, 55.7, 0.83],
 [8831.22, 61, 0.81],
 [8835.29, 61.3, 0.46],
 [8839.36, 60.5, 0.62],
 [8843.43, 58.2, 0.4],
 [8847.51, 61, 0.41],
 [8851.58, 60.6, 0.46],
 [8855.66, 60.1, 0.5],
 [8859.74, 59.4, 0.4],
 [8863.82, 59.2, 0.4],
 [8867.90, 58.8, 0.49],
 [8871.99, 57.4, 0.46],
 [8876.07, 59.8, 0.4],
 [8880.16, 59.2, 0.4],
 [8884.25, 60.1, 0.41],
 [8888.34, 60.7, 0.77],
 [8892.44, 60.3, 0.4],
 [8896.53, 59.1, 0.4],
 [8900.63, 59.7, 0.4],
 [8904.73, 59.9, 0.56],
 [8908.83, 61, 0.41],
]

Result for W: 58.3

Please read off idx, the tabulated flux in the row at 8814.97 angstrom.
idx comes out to 60.5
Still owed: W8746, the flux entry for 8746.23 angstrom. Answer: 60.4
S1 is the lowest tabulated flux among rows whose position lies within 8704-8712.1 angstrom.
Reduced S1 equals 61.2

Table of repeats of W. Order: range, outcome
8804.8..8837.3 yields 49.1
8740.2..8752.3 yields 59.2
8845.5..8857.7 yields 60.1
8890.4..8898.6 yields 59.1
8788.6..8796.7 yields 59.9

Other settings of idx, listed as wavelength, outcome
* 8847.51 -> 61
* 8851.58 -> 60.6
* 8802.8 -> 60.1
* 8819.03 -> 60.1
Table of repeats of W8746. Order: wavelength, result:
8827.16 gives 55.7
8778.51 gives 58.3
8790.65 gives 61.1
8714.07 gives 58.6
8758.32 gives 59.5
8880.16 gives 59.2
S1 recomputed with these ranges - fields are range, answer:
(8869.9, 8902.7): 57.4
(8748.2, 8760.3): 58.7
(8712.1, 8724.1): 58.6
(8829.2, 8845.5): 58.2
